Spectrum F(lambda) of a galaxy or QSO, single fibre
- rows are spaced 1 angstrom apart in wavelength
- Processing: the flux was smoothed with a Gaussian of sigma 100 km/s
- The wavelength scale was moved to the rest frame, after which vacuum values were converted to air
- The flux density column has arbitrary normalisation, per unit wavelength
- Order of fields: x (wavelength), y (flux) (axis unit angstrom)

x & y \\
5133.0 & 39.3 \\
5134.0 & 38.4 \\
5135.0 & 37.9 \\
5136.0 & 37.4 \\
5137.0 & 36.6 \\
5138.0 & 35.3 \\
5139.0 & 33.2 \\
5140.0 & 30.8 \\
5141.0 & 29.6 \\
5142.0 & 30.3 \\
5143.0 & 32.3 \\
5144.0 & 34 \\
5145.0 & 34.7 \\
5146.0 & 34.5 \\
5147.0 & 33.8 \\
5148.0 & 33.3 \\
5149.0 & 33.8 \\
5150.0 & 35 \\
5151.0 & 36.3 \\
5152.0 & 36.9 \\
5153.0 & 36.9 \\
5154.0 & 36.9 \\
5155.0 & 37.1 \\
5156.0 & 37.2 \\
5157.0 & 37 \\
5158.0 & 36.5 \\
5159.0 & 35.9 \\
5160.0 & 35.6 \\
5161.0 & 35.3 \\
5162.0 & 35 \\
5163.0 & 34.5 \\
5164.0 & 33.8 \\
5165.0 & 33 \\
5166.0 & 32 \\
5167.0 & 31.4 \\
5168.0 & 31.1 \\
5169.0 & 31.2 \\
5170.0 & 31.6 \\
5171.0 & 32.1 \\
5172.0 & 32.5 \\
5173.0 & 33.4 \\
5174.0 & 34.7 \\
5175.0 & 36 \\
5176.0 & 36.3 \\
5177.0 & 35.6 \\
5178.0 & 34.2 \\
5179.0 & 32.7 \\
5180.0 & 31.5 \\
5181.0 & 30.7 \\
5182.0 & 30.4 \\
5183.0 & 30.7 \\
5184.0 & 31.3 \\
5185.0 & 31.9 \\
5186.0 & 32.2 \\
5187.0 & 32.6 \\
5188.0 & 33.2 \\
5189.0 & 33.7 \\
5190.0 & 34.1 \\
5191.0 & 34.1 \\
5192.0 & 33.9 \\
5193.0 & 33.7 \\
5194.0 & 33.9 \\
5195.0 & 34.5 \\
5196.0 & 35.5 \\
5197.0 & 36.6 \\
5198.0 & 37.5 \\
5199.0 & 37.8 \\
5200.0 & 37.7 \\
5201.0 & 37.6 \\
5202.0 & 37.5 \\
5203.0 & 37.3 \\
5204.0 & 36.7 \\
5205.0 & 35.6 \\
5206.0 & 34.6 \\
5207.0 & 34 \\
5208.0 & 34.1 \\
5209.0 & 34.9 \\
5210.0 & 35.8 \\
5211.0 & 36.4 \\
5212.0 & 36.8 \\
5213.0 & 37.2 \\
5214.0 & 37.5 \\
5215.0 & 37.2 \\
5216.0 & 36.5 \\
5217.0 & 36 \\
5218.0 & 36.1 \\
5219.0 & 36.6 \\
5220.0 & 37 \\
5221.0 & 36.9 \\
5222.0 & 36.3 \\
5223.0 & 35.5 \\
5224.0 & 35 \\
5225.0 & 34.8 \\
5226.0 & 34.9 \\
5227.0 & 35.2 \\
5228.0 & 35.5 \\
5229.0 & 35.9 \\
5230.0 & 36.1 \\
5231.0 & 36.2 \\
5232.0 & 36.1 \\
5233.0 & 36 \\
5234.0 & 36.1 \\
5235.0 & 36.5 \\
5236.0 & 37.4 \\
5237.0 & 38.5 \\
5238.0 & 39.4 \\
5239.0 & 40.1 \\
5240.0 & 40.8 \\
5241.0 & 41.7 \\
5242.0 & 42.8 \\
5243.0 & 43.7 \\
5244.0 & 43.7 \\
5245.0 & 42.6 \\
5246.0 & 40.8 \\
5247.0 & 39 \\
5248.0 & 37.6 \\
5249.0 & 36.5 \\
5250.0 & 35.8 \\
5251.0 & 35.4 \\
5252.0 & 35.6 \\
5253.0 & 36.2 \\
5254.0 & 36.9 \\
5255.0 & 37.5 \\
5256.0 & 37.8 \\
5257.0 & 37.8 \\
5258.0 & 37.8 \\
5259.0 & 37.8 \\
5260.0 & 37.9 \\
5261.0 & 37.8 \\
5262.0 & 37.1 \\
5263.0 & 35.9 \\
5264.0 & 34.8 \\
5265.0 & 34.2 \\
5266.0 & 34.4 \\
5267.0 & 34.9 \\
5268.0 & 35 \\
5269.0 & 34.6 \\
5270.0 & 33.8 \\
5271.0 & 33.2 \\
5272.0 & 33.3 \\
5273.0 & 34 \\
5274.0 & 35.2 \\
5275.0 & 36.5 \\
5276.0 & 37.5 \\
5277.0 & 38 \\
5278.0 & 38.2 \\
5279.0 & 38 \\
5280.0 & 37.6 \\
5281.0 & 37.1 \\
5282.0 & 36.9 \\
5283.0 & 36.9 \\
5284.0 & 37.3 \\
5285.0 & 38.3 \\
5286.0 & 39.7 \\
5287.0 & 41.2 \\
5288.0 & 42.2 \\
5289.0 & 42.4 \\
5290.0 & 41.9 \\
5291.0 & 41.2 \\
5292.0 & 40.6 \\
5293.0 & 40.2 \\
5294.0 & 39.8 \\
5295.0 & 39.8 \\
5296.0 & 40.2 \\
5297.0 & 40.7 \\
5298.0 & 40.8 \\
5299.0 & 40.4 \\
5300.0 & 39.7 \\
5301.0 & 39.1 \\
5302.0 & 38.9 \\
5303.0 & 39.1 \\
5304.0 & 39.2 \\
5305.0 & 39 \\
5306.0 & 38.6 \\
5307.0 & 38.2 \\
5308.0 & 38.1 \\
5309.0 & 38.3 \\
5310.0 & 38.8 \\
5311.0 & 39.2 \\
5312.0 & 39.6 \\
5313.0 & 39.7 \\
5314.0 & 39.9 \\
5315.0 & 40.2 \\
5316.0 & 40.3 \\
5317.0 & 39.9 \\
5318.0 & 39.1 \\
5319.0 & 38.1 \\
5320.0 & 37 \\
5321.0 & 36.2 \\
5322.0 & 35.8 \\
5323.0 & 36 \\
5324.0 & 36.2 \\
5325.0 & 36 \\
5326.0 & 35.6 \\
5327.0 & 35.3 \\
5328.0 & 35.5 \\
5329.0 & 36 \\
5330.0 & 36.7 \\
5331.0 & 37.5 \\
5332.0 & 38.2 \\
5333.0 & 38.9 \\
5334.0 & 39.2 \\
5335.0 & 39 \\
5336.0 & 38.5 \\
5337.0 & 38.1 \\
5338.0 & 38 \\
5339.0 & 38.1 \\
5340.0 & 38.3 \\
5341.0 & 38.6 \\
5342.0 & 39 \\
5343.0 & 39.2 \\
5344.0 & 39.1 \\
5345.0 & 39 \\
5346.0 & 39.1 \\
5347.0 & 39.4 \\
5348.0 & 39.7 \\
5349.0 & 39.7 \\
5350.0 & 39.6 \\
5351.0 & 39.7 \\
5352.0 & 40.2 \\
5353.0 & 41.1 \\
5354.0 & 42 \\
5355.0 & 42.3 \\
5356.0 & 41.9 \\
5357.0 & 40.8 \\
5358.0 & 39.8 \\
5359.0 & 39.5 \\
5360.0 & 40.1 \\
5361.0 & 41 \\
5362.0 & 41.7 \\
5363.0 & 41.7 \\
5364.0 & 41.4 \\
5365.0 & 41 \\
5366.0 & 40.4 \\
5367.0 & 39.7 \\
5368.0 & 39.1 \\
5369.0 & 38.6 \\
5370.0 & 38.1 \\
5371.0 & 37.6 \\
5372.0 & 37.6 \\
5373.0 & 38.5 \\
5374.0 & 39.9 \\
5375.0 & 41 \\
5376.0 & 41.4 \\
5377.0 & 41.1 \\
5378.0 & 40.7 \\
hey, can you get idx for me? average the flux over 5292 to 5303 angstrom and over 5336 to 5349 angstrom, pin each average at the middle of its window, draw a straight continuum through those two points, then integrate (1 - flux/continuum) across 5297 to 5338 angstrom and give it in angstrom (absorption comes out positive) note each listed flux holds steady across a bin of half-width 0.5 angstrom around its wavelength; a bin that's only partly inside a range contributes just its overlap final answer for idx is 1.2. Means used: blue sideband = 40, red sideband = 38.8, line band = 38.3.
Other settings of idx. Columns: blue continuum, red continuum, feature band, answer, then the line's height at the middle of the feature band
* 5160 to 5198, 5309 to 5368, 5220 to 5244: -1.59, 35.2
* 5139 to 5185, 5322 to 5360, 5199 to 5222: -0.87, 35.1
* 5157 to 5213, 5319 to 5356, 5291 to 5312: -1.19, 37.4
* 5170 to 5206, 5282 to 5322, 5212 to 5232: -0.20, 35.8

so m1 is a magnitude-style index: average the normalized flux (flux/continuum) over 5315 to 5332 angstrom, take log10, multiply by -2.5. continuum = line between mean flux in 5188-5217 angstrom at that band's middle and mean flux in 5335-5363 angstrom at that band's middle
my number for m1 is 0.06 mag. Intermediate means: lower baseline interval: 35.8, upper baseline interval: 39.8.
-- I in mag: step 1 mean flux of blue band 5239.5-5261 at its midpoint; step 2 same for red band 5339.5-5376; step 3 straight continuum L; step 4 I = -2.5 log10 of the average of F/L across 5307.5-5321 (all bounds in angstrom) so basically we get 0.01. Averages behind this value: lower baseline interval 38.8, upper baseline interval 39.9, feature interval 39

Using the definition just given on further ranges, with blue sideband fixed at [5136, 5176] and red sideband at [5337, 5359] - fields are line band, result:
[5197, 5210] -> -0.022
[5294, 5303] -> -0.045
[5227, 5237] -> 0.003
